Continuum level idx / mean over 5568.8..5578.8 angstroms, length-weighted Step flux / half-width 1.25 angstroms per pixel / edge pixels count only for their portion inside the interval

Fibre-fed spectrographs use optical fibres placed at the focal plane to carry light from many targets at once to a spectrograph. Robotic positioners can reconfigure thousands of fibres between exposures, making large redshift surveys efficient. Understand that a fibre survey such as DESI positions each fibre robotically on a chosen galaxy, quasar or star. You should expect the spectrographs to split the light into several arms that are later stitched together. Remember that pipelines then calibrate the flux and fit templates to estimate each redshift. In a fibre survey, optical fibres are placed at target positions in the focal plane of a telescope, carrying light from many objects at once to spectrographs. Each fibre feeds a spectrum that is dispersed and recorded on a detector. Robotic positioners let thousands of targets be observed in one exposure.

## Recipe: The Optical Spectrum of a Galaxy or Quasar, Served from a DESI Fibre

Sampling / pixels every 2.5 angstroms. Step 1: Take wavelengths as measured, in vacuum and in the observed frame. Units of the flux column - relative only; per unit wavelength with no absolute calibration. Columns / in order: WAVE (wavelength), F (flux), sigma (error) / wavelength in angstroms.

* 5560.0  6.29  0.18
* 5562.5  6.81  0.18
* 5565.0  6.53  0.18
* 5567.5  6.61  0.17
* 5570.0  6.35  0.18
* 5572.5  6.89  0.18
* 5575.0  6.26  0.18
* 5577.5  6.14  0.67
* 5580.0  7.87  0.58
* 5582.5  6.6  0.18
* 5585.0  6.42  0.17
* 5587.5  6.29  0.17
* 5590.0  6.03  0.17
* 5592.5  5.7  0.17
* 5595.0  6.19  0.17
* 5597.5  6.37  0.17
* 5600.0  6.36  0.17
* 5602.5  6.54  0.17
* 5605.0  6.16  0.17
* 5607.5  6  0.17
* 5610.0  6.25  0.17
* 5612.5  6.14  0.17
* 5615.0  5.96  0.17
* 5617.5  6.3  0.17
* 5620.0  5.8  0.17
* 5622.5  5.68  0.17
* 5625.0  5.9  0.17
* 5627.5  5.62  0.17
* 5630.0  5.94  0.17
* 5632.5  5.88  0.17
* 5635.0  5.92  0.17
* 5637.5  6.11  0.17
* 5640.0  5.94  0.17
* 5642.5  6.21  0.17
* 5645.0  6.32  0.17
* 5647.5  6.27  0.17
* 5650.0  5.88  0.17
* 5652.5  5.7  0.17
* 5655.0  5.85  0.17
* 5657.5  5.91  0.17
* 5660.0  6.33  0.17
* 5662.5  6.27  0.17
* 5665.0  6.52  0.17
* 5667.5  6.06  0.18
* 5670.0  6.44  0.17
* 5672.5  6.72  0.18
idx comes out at 6.42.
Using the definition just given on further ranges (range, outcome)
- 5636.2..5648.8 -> 6.17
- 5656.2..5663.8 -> 6.17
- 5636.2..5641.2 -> 6.02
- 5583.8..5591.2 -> 6.25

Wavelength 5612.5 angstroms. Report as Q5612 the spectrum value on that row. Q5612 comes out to 6.14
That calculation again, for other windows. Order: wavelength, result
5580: 7.87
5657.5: 5.91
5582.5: 6.6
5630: 5.94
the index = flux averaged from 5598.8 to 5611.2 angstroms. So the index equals 6.26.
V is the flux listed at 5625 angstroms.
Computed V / 5.9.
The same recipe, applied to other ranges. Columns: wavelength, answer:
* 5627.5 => 5.62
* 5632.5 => 5.88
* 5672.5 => 6.72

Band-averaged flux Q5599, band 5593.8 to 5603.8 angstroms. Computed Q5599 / 6.36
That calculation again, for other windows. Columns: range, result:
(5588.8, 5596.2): 5.97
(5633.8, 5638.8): 6.02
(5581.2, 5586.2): 6.52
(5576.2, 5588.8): 6.66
